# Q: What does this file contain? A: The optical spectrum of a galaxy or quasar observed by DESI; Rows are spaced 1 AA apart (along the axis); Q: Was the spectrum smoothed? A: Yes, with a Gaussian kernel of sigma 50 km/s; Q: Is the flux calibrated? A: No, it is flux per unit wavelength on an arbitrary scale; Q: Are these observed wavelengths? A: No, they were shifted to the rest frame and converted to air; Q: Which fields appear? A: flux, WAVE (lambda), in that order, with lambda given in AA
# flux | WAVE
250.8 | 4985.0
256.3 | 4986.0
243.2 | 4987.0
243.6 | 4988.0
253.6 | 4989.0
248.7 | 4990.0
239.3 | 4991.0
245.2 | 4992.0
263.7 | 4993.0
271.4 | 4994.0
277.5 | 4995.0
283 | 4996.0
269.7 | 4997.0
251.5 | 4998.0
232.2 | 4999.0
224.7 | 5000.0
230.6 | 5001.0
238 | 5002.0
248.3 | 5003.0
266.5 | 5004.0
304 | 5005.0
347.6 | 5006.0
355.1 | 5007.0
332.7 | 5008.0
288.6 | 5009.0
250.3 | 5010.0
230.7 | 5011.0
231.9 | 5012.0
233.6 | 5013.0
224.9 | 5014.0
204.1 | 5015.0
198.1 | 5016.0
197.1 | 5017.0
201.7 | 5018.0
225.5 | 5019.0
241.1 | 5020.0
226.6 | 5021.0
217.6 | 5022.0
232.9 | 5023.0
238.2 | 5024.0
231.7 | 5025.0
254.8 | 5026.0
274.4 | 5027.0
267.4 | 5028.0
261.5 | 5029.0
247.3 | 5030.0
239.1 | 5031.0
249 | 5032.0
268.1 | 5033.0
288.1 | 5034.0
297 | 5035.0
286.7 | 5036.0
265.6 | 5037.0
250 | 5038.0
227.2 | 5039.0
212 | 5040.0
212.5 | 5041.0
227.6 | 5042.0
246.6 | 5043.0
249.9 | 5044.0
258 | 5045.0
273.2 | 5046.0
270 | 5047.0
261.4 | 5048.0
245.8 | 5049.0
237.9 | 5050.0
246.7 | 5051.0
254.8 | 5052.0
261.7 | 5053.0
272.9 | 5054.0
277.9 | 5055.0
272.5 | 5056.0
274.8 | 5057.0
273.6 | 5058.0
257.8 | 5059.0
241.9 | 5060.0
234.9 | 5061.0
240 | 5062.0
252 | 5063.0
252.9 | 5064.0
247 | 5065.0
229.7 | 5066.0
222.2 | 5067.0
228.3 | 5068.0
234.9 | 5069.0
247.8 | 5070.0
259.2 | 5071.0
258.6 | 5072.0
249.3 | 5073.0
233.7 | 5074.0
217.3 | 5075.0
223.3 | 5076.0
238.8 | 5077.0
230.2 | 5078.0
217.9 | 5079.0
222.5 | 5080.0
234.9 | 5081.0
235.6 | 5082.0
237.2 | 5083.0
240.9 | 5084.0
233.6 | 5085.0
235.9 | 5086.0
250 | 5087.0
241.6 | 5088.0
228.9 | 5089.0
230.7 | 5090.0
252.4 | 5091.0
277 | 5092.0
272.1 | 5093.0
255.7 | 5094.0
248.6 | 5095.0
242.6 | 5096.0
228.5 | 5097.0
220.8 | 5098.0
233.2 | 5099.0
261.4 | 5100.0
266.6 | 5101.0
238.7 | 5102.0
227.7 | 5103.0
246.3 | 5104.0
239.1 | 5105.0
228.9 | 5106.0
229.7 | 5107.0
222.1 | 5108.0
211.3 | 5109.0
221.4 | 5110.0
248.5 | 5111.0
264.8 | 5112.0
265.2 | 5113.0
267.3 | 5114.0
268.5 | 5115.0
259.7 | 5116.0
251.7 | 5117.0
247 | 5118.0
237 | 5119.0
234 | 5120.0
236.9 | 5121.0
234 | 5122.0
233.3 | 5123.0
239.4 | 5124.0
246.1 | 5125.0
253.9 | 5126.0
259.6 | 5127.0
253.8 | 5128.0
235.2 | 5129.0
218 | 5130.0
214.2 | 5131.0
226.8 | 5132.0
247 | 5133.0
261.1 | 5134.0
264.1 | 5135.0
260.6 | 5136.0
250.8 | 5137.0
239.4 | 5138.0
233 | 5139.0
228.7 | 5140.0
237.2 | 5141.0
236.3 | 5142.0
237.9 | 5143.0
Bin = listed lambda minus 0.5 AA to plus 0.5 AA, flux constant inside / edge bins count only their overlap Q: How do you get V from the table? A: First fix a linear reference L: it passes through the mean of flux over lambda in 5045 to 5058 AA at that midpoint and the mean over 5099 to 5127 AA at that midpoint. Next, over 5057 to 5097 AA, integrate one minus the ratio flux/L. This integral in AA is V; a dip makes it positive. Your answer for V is 2.0 AA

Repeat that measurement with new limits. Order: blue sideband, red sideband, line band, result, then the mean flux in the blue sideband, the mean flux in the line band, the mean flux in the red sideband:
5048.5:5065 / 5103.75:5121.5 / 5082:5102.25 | 0.26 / 256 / 245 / 243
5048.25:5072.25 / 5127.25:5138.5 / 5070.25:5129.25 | 1.12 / 251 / 242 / 243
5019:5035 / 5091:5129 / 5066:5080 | 0.71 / 250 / 235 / 245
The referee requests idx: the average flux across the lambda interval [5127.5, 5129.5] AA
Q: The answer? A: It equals 244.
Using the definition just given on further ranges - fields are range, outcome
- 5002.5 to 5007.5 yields 304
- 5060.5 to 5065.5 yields 245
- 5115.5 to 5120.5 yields 246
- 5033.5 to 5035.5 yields 293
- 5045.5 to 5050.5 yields 258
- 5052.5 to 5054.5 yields 267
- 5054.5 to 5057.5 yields 275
